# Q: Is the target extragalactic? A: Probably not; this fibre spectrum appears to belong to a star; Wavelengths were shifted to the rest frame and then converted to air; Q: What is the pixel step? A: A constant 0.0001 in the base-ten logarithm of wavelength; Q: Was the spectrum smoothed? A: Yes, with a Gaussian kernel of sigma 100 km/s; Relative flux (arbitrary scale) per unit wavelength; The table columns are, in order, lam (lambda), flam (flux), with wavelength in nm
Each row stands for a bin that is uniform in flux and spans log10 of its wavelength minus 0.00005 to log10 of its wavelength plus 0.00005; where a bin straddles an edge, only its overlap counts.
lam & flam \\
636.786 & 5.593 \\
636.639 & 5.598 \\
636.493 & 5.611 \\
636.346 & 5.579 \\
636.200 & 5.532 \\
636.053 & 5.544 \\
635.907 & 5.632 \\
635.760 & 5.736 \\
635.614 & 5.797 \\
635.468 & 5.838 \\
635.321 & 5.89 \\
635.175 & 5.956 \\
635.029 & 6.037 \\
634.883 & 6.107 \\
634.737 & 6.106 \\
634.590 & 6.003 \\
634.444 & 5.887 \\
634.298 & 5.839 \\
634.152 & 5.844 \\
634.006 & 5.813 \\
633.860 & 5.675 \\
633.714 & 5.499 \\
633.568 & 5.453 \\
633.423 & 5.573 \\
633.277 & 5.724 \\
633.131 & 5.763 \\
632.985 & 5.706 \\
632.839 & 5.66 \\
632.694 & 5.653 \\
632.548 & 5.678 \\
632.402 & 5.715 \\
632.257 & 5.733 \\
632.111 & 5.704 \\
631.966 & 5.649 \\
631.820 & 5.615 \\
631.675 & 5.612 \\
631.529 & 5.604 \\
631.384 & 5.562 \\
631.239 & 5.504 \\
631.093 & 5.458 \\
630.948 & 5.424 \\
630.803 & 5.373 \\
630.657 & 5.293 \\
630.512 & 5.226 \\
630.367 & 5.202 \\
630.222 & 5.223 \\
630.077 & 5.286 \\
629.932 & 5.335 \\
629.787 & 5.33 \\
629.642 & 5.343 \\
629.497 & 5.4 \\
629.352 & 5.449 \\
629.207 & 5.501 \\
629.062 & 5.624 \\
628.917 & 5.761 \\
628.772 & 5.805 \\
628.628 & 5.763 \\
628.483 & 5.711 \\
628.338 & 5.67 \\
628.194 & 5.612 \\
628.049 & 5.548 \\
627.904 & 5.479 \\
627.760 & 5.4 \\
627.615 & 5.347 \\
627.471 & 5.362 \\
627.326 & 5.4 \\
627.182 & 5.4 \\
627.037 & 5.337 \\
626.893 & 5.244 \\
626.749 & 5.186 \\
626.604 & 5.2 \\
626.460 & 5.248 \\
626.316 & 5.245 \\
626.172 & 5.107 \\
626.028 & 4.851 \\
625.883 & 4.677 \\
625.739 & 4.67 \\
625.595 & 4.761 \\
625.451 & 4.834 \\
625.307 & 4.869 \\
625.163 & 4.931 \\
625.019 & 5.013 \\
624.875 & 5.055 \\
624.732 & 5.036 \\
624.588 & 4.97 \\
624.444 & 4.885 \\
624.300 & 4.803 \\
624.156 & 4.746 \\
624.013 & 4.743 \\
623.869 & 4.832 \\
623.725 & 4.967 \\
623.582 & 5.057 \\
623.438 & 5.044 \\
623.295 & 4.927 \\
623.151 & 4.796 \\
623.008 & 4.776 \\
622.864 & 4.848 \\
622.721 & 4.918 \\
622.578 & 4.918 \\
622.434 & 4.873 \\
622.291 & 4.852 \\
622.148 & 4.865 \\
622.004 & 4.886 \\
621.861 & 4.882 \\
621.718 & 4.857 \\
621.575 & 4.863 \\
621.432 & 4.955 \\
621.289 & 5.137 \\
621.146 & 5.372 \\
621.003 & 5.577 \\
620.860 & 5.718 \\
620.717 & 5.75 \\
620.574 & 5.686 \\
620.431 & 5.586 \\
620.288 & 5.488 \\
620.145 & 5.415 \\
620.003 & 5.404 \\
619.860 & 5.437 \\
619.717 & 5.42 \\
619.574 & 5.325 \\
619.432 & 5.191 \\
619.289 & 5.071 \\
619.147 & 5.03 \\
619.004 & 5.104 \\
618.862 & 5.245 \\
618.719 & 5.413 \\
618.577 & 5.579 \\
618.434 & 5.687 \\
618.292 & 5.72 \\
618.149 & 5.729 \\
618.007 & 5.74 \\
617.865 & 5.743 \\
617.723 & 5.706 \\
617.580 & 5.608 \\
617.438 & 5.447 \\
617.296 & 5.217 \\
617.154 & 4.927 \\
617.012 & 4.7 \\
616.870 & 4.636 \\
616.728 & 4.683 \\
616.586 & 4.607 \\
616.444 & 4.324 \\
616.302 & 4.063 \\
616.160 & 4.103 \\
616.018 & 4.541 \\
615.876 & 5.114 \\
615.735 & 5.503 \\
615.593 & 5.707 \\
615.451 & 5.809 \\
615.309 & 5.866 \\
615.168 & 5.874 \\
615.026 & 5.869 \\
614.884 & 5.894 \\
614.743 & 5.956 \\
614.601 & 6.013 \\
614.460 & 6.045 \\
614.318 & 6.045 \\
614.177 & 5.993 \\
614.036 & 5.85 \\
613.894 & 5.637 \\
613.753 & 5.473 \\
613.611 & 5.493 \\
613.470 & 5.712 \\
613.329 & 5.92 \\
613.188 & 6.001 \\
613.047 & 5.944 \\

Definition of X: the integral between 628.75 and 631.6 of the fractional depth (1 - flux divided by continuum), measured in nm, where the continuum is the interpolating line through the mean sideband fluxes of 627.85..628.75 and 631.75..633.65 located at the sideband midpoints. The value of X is 0.11 nm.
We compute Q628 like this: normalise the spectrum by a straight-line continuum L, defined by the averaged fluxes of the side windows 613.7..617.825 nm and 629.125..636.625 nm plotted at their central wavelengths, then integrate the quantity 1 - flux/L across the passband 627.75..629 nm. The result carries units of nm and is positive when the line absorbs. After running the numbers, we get -0.02 nm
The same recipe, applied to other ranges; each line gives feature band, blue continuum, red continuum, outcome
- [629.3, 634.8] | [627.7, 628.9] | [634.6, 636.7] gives 0.133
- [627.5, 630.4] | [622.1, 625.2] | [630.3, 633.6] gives -0.092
